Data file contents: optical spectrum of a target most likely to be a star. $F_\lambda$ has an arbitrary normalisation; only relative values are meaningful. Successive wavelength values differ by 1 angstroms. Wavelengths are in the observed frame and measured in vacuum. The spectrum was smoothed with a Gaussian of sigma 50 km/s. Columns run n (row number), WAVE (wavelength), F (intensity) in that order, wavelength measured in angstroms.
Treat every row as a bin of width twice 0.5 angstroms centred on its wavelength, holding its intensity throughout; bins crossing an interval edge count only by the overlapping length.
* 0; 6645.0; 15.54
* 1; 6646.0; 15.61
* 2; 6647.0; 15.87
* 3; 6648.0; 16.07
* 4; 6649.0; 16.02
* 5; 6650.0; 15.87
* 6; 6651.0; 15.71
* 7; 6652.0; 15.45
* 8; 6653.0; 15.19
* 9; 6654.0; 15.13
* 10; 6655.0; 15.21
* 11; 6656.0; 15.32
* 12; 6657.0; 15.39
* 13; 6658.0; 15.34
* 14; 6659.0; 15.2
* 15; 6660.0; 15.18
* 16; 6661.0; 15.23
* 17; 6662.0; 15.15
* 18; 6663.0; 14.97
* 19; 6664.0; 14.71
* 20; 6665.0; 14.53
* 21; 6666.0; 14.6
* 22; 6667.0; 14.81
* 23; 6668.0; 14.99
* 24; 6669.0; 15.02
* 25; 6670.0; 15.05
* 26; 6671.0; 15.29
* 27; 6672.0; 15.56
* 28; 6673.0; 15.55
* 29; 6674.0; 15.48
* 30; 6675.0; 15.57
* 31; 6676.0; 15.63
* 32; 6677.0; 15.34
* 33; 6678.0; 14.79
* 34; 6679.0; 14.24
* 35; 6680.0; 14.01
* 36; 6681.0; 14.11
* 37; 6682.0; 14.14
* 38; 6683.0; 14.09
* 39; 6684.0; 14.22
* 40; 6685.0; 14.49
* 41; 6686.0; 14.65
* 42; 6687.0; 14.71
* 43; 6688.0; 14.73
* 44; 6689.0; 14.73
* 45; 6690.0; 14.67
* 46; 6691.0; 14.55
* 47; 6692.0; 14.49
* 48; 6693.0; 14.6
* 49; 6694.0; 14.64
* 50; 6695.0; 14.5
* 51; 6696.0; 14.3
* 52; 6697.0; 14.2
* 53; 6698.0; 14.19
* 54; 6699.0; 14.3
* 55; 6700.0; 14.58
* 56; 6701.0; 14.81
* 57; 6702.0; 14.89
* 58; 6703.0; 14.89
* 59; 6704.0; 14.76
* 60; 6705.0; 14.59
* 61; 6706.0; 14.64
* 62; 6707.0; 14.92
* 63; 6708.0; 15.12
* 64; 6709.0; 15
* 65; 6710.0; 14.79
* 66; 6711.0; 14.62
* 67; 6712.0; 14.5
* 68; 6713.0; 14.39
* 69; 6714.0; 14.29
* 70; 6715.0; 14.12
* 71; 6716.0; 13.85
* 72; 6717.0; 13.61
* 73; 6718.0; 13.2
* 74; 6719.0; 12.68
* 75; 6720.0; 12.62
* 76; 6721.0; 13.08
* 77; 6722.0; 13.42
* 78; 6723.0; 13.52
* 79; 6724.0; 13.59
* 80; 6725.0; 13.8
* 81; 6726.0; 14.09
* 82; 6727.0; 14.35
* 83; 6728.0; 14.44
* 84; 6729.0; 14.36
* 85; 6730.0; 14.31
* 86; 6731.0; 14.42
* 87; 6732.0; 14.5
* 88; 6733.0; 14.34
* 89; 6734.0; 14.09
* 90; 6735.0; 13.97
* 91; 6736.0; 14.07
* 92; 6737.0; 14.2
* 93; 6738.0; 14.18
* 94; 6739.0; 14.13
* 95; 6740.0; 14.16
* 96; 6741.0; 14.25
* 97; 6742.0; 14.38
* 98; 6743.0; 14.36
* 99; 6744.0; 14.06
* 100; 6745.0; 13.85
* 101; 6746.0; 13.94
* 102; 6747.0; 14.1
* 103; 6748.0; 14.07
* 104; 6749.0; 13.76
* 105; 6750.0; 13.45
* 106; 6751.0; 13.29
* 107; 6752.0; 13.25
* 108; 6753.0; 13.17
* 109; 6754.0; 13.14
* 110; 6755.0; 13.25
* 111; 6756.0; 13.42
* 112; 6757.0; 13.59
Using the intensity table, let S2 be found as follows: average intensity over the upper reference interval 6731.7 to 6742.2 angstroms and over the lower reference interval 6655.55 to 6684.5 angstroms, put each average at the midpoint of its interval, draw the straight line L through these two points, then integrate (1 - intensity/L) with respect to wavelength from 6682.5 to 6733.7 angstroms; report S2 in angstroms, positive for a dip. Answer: 0.8 angstroms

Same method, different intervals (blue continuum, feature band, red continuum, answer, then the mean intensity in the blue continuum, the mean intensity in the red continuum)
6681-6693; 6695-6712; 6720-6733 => -0.47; 14.5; 14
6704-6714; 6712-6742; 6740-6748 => 0.96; 14.7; 14.1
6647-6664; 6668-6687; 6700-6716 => 0.30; 15.4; 14.7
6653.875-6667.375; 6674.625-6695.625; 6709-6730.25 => -0.04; 15.1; 13.9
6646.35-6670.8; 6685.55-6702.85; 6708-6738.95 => 0.02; 15.3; 14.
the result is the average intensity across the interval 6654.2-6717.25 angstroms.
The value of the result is 14.7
